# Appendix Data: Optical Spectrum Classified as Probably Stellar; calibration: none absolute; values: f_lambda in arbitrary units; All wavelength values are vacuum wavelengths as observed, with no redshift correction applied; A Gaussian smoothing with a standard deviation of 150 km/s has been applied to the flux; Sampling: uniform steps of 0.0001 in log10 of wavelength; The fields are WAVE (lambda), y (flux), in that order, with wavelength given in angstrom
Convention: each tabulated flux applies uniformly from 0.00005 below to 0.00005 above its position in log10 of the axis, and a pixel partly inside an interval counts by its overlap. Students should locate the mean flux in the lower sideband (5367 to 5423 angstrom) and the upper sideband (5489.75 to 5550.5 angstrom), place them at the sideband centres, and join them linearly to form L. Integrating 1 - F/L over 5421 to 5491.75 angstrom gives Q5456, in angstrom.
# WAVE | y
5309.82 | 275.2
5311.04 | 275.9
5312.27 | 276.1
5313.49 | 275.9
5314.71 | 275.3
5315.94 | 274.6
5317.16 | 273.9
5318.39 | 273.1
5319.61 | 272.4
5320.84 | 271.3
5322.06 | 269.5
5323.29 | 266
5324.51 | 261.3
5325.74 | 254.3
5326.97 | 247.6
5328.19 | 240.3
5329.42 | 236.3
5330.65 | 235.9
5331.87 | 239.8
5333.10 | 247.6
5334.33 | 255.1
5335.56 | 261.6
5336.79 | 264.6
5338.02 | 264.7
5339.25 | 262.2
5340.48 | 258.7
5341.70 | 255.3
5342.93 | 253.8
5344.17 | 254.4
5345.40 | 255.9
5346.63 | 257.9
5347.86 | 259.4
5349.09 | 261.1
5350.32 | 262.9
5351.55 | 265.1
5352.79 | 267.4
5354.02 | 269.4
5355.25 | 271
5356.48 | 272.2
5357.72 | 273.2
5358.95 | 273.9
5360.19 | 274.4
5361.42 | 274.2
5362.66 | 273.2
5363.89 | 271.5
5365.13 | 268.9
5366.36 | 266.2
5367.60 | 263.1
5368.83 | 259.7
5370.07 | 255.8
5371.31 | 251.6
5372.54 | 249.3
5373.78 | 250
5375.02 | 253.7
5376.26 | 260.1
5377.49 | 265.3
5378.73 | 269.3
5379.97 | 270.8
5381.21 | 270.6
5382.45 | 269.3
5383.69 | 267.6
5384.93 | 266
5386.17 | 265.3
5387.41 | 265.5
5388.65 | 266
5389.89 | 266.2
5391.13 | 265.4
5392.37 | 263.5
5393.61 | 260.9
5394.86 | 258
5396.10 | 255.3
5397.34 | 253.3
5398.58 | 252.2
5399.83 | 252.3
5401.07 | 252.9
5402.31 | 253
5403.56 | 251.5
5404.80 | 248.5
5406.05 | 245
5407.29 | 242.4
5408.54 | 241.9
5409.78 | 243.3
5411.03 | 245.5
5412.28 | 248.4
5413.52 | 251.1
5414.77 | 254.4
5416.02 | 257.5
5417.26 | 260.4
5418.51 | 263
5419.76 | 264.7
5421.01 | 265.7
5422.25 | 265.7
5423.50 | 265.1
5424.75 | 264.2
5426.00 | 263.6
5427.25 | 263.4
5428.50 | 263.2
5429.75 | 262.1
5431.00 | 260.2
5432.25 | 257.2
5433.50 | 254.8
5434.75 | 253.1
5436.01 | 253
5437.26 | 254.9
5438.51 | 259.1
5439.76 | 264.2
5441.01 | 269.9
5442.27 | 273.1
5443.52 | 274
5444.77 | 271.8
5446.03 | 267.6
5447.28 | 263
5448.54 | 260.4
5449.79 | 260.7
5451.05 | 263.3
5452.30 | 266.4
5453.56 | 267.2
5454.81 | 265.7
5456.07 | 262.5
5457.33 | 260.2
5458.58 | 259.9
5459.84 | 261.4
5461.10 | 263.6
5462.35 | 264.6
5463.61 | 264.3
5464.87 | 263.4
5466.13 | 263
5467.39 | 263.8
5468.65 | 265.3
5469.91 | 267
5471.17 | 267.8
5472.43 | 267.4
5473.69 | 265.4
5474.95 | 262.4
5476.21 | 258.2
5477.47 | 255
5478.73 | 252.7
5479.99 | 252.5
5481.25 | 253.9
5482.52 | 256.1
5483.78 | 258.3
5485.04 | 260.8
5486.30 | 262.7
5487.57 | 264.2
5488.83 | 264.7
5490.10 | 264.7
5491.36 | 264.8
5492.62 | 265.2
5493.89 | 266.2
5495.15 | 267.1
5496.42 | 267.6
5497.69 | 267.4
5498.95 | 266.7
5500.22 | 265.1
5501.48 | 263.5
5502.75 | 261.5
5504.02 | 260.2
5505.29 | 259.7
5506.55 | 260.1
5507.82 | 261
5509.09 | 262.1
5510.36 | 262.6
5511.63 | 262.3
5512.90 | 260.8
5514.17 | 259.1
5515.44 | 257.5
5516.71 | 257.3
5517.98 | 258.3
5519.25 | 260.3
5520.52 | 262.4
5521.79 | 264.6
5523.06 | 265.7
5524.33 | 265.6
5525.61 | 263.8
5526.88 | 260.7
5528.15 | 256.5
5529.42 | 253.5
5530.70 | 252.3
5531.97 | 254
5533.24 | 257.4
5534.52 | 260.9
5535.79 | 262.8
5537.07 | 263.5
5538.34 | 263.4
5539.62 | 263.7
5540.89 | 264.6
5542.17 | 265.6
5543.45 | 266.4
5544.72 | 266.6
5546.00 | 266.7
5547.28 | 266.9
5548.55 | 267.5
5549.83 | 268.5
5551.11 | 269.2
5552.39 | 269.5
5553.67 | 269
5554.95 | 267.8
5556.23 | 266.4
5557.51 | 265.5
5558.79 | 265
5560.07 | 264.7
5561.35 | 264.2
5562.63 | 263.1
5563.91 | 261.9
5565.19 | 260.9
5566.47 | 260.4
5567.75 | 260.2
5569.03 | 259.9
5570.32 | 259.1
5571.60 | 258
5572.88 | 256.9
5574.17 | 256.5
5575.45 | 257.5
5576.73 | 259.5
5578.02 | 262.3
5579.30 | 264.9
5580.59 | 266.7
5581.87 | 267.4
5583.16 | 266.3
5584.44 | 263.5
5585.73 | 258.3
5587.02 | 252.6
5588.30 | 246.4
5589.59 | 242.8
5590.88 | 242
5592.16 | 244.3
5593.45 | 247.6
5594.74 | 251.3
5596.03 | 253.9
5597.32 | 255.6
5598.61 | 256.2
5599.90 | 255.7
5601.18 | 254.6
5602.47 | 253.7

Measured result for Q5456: -0.6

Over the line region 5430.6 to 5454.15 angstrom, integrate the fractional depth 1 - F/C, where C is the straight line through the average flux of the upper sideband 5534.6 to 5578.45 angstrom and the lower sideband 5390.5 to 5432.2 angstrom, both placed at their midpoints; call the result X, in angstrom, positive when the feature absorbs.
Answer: -0.5 angstrom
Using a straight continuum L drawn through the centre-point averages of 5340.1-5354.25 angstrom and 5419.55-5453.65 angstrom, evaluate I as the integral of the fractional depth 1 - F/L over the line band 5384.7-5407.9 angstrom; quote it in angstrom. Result 0.4 angstrom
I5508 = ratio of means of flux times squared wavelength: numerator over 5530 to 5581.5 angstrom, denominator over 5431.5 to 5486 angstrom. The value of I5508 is 1.04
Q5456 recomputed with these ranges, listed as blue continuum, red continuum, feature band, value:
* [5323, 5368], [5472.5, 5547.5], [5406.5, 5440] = 0.5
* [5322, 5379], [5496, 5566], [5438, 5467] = -0.3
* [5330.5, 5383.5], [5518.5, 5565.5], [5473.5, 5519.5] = 0.3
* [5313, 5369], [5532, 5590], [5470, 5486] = 0.2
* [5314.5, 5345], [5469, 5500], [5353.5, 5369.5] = -0.7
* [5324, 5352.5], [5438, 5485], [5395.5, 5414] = 0.7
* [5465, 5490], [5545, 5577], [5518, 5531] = 0.1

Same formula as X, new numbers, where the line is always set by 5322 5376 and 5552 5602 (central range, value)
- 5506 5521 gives -0.1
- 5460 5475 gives -0.3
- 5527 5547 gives -0.2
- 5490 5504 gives -0.3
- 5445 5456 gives -0.2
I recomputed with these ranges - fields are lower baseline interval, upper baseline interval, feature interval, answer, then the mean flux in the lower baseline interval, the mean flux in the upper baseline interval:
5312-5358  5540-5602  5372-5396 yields -0.2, 261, 260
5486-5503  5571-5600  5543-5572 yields -0.7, 265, 256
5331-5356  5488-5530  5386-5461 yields 0.4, 259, 262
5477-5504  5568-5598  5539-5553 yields -0.5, 262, 256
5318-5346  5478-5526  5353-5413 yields -0.6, 256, 262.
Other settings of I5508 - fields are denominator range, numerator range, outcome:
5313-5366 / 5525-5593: 1.08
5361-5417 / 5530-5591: 1.08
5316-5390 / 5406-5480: 1.03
